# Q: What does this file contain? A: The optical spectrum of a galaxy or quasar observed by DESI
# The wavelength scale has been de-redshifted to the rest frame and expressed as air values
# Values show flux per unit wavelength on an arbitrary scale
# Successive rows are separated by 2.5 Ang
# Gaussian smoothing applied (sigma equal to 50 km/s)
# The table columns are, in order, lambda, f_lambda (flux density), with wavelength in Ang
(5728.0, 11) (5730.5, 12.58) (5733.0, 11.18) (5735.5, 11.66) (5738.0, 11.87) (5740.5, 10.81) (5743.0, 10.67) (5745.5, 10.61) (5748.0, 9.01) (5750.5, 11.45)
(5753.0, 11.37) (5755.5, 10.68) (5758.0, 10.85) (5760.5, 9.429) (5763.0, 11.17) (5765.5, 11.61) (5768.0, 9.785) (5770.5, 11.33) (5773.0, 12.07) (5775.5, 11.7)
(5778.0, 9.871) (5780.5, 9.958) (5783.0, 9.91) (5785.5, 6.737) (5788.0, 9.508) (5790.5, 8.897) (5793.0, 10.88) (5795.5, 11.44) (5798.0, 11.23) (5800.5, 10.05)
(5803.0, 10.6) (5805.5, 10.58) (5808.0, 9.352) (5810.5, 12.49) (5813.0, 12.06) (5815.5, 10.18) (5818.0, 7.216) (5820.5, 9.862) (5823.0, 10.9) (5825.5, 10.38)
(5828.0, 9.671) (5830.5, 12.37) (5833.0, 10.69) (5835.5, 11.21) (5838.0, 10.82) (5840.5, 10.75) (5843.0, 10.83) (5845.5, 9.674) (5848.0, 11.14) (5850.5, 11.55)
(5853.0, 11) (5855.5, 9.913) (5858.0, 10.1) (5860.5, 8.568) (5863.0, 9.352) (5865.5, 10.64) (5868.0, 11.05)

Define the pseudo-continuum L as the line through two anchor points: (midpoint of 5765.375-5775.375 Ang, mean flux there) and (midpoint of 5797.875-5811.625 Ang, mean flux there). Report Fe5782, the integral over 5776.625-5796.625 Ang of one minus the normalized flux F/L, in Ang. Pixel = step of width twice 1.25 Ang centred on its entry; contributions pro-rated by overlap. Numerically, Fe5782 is 2.4 Ang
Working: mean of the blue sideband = 11.2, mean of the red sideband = 10.7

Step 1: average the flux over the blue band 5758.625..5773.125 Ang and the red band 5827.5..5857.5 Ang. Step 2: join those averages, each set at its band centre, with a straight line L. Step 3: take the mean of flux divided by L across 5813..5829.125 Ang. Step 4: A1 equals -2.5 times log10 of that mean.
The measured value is 0.10 mag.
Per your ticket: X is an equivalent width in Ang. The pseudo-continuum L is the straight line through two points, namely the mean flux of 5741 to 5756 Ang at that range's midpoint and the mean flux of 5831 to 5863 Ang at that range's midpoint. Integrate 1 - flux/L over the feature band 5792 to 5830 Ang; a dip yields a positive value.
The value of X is 0.2 Ang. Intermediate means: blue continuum 10.6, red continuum 10.5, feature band 10.5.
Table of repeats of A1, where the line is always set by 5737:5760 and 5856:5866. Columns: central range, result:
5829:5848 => -0.11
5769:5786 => 0.01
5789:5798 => -0.02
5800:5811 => -0.04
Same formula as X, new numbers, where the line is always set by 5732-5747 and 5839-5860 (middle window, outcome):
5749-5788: 1.67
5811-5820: 0.57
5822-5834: -0.17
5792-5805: -0.03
